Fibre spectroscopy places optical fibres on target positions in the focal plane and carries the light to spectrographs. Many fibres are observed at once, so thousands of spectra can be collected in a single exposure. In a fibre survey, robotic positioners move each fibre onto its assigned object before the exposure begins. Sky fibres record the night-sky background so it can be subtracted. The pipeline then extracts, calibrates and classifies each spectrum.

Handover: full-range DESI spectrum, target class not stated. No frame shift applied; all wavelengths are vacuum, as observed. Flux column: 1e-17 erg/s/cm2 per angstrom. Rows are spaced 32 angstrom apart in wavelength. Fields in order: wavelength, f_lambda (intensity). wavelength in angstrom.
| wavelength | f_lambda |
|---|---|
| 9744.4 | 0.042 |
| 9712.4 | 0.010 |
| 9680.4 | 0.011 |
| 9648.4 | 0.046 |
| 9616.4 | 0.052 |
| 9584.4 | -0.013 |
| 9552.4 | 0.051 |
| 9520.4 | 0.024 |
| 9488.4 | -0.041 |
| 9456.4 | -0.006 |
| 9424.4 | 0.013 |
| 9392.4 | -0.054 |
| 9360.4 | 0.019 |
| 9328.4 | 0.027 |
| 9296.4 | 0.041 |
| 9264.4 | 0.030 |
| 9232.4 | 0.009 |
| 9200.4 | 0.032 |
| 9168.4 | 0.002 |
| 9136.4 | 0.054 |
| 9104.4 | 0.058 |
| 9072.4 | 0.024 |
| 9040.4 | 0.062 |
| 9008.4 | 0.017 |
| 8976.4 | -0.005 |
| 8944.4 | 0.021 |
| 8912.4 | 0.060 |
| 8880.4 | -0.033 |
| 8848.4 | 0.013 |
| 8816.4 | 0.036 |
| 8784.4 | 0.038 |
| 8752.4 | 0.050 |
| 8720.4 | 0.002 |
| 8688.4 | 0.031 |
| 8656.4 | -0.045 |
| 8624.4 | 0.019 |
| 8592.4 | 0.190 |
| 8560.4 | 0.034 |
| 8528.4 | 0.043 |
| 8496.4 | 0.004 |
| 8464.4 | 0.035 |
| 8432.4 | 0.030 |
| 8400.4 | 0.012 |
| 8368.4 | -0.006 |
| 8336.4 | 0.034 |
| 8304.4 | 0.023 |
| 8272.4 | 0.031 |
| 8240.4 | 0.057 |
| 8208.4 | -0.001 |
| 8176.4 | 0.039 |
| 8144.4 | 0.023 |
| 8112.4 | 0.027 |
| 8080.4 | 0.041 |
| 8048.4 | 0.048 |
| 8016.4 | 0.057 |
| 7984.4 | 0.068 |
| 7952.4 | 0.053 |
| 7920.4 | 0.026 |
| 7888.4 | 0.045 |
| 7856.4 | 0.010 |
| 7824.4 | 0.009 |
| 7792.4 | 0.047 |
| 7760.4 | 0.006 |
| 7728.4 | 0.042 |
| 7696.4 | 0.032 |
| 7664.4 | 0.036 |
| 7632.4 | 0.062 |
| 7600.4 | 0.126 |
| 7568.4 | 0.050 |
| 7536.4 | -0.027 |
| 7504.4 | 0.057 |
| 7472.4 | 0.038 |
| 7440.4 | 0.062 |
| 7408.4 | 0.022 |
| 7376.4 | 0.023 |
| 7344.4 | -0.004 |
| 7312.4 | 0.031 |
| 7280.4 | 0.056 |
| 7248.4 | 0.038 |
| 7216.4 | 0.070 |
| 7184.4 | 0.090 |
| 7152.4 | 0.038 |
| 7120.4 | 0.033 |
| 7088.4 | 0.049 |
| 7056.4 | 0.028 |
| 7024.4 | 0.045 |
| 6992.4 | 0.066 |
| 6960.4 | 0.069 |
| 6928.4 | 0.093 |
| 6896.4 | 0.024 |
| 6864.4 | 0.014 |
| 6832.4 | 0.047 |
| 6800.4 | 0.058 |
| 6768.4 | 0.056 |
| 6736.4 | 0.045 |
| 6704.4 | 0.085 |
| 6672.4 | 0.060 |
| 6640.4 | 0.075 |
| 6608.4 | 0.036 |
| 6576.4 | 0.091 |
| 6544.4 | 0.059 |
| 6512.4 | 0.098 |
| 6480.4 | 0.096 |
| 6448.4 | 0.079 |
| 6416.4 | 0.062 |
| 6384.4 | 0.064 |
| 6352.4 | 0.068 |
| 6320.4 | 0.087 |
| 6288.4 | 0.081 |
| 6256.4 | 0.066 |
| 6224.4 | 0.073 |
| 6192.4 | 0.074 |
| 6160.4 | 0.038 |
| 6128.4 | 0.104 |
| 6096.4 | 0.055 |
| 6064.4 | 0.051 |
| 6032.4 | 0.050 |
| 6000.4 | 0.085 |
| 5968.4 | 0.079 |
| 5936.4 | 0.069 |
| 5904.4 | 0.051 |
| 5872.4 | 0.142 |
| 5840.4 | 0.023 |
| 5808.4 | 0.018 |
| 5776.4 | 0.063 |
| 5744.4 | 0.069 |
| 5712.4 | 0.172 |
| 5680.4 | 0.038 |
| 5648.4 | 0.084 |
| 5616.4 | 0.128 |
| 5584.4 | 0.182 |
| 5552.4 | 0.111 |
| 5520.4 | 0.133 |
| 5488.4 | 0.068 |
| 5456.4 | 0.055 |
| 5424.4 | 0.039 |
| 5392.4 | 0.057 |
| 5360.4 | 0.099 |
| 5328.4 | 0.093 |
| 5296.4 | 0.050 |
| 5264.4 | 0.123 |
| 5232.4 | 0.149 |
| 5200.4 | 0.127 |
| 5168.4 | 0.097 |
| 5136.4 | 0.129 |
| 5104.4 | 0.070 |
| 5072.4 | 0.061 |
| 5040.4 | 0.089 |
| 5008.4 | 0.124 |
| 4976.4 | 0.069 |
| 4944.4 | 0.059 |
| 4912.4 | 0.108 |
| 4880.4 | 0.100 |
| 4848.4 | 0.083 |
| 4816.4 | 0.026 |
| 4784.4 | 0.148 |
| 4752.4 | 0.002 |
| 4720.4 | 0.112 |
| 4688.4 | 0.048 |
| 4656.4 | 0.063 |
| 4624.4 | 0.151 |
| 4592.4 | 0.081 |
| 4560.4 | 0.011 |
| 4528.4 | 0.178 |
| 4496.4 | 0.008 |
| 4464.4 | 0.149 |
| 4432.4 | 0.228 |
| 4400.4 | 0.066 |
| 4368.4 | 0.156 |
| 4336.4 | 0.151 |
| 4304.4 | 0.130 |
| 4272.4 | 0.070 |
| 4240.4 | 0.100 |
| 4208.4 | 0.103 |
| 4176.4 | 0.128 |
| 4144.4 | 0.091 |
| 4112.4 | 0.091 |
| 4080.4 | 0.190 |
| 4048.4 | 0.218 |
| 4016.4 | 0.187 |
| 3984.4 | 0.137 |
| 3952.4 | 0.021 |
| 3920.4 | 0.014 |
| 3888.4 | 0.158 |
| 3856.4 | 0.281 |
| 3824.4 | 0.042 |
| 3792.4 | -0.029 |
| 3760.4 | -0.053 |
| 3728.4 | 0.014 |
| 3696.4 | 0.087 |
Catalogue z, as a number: 1.307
